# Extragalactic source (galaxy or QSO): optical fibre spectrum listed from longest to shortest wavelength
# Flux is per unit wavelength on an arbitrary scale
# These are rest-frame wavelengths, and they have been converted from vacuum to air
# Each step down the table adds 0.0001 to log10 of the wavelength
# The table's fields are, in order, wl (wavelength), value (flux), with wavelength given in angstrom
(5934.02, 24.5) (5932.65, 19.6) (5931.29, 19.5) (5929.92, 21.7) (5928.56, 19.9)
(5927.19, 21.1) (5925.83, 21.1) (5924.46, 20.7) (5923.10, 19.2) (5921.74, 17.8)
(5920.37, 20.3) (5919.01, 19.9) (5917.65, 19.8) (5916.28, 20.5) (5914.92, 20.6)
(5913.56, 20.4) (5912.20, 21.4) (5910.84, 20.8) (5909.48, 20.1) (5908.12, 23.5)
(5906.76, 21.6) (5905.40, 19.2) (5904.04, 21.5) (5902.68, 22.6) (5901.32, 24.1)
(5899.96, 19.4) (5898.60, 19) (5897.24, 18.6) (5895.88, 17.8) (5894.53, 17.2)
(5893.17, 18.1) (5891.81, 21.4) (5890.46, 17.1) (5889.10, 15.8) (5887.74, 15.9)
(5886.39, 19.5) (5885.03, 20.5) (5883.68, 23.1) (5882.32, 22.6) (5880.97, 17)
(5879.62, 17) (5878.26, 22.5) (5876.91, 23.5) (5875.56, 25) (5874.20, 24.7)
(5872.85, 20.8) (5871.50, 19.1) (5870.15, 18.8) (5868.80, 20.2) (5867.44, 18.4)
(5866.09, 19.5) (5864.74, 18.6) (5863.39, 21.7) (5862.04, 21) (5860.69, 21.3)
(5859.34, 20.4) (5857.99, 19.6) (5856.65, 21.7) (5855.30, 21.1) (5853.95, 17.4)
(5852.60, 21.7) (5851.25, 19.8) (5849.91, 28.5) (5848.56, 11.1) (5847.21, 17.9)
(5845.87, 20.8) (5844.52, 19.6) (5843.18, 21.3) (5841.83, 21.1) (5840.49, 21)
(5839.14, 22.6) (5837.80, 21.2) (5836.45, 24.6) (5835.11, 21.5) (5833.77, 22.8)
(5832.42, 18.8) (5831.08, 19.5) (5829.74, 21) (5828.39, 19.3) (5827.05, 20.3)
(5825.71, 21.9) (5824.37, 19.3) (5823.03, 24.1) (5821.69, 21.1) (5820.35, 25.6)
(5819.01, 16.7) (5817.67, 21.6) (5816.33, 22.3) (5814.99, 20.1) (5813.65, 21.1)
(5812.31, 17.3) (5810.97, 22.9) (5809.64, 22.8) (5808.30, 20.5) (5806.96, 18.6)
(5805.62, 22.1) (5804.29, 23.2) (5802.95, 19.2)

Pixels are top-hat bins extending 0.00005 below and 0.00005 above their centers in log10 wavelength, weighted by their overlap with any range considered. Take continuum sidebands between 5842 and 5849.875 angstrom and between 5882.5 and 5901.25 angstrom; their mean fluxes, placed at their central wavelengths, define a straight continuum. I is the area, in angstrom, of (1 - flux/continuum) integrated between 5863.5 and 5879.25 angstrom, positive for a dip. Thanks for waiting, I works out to -1.6 angstrom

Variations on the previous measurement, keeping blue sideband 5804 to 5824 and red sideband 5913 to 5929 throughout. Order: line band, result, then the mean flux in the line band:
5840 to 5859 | 0.64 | 20.2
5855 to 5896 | 1.11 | 20.1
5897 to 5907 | -0.24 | 20.8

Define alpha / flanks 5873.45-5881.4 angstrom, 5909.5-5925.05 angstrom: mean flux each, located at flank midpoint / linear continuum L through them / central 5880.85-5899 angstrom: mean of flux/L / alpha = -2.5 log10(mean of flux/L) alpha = 0.13 mag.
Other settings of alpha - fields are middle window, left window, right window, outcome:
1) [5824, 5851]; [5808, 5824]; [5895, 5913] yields 0.02 mag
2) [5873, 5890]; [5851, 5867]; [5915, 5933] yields -0.02 mag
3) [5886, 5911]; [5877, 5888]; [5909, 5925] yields 0.03 mag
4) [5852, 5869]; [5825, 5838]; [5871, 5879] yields 0.10 mag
